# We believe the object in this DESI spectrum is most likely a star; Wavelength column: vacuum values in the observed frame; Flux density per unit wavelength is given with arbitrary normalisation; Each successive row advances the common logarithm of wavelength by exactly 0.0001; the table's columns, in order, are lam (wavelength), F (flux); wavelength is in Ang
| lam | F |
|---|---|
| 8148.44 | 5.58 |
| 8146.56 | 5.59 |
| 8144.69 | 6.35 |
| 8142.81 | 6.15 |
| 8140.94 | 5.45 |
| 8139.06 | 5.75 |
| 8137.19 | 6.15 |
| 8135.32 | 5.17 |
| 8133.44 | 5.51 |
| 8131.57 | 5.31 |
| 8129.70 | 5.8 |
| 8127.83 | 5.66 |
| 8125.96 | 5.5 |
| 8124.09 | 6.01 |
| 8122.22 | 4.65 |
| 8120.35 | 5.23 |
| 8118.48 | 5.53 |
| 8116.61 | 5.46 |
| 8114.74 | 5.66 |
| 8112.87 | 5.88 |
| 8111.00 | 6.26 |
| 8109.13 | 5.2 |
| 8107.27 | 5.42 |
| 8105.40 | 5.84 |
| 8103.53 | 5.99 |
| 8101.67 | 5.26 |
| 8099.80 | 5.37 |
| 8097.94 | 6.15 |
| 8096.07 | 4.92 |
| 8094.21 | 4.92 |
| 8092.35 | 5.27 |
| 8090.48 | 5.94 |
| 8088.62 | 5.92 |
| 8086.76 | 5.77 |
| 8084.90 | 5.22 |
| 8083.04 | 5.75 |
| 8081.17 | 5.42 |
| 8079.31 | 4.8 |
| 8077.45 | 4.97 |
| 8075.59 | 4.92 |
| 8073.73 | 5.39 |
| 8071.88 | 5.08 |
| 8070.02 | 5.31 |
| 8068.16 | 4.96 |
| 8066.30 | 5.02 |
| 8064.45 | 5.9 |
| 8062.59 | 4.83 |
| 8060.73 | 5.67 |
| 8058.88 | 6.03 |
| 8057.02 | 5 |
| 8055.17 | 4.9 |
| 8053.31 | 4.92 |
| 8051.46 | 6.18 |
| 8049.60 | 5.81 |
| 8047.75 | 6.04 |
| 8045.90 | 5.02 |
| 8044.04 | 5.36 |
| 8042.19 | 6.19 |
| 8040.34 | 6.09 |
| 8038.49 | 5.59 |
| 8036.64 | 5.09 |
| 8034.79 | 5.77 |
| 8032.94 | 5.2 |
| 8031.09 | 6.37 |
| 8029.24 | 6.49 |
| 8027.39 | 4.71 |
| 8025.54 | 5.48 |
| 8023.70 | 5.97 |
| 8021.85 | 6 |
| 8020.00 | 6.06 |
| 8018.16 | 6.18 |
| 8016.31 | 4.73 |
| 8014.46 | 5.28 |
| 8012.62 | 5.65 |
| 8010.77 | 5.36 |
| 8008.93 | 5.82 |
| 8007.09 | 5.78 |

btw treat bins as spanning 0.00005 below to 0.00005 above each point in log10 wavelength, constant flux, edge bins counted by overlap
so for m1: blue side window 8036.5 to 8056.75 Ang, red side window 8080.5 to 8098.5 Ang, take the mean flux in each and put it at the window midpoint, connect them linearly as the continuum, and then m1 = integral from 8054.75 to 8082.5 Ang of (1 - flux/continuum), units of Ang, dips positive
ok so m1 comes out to 1.6 Ang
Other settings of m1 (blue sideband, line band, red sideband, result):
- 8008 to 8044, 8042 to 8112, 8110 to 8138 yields 2.4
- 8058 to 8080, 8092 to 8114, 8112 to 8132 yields -0.5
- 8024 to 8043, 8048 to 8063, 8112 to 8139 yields 0.5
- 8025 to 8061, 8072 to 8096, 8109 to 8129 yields 1.1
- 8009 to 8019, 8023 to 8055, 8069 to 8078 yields -1.9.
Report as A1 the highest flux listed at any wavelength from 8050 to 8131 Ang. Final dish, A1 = 6.26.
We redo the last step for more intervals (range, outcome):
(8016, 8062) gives 6.49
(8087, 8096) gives 5.94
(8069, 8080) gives 5.39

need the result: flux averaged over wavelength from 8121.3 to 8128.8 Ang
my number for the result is 5.46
